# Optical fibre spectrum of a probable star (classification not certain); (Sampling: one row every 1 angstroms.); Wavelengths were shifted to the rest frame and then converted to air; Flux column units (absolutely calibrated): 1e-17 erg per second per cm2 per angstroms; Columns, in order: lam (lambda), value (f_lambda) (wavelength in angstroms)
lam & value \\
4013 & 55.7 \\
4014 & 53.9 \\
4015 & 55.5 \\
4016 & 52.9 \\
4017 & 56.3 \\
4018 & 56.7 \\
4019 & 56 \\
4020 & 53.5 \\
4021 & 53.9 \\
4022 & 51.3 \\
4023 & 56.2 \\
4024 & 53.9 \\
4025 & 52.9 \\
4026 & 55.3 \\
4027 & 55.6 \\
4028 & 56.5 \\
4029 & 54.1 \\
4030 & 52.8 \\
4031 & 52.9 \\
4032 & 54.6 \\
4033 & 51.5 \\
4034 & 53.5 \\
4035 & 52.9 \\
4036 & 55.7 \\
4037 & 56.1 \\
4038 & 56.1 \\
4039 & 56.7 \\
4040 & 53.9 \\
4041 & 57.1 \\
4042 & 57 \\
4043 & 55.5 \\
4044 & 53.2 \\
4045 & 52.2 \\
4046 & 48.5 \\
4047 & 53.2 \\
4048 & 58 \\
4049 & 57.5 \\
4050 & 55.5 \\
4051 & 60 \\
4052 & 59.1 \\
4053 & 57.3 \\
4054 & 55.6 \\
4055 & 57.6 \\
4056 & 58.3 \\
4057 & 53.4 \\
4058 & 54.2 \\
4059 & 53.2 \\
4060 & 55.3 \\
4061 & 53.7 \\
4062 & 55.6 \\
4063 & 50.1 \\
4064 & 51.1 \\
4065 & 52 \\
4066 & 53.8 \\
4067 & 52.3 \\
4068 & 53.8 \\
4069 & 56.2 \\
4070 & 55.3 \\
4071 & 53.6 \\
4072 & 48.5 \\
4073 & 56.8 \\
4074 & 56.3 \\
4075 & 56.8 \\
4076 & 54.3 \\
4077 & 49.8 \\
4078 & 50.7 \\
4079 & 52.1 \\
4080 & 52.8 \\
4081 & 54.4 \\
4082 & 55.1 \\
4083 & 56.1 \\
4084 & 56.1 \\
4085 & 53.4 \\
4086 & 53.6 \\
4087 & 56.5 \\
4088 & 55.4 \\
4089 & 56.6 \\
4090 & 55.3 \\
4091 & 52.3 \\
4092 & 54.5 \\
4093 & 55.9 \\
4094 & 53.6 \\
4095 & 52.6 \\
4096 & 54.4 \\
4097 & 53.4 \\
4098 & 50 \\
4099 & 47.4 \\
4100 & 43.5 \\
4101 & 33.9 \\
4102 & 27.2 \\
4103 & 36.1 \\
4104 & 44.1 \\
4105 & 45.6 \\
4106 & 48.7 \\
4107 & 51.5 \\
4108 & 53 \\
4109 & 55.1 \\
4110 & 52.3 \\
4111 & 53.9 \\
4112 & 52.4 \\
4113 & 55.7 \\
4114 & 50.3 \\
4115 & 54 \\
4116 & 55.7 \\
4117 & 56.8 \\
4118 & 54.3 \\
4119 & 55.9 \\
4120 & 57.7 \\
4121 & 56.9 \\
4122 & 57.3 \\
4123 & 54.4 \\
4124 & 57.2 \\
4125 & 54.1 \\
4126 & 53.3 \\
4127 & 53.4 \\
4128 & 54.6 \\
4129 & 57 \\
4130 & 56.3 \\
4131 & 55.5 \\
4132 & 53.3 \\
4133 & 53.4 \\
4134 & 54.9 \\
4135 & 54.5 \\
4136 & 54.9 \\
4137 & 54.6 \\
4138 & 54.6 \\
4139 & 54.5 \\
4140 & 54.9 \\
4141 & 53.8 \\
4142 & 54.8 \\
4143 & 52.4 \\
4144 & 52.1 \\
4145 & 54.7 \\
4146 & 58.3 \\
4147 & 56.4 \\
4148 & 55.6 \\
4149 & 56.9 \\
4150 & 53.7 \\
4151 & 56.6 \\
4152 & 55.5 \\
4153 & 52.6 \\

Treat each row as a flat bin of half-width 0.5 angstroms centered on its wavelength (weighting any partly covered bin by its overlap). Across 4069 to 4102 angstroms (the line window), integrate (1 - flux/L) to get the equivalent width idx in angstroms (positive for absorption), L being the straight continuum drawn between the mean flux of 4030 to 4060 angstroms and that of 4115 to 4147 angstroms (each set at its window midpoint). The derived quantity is 1.55 angstroms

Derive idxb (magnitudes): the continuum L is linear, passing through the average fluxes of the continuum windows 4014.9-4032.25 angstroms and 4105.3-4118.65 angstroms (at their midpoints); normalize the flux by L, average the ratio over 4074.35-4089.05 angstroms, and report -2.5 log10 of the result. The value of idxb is -0.01 mag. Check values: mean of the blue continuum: 54.5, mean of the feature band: 54.2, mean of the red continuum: 53.3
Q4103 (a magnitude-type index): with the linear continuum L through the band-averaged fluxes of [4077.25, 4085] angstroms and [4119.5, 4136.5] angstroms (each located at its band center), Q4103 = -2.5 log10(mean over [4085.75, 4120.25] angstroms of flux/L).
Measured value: 0.069 mag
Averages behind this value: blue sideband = 53.7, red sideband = 55.2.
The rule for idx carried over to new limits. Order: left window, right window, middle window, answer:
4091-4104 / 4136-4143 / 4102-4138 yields -1.4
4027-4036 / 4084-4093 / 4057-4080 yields 0.5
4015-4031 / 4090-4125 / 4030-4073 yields -0.9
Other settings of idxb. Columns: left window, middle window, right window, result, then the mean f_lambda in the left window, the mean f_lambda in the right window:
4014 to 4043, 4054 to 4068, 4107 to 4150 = 0.02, 54.7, 54.8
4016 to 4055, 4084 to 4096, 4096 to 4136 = -0.04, 55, 51.7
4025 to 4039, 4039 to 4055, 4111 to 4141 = -0.02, 54.5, 54.9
